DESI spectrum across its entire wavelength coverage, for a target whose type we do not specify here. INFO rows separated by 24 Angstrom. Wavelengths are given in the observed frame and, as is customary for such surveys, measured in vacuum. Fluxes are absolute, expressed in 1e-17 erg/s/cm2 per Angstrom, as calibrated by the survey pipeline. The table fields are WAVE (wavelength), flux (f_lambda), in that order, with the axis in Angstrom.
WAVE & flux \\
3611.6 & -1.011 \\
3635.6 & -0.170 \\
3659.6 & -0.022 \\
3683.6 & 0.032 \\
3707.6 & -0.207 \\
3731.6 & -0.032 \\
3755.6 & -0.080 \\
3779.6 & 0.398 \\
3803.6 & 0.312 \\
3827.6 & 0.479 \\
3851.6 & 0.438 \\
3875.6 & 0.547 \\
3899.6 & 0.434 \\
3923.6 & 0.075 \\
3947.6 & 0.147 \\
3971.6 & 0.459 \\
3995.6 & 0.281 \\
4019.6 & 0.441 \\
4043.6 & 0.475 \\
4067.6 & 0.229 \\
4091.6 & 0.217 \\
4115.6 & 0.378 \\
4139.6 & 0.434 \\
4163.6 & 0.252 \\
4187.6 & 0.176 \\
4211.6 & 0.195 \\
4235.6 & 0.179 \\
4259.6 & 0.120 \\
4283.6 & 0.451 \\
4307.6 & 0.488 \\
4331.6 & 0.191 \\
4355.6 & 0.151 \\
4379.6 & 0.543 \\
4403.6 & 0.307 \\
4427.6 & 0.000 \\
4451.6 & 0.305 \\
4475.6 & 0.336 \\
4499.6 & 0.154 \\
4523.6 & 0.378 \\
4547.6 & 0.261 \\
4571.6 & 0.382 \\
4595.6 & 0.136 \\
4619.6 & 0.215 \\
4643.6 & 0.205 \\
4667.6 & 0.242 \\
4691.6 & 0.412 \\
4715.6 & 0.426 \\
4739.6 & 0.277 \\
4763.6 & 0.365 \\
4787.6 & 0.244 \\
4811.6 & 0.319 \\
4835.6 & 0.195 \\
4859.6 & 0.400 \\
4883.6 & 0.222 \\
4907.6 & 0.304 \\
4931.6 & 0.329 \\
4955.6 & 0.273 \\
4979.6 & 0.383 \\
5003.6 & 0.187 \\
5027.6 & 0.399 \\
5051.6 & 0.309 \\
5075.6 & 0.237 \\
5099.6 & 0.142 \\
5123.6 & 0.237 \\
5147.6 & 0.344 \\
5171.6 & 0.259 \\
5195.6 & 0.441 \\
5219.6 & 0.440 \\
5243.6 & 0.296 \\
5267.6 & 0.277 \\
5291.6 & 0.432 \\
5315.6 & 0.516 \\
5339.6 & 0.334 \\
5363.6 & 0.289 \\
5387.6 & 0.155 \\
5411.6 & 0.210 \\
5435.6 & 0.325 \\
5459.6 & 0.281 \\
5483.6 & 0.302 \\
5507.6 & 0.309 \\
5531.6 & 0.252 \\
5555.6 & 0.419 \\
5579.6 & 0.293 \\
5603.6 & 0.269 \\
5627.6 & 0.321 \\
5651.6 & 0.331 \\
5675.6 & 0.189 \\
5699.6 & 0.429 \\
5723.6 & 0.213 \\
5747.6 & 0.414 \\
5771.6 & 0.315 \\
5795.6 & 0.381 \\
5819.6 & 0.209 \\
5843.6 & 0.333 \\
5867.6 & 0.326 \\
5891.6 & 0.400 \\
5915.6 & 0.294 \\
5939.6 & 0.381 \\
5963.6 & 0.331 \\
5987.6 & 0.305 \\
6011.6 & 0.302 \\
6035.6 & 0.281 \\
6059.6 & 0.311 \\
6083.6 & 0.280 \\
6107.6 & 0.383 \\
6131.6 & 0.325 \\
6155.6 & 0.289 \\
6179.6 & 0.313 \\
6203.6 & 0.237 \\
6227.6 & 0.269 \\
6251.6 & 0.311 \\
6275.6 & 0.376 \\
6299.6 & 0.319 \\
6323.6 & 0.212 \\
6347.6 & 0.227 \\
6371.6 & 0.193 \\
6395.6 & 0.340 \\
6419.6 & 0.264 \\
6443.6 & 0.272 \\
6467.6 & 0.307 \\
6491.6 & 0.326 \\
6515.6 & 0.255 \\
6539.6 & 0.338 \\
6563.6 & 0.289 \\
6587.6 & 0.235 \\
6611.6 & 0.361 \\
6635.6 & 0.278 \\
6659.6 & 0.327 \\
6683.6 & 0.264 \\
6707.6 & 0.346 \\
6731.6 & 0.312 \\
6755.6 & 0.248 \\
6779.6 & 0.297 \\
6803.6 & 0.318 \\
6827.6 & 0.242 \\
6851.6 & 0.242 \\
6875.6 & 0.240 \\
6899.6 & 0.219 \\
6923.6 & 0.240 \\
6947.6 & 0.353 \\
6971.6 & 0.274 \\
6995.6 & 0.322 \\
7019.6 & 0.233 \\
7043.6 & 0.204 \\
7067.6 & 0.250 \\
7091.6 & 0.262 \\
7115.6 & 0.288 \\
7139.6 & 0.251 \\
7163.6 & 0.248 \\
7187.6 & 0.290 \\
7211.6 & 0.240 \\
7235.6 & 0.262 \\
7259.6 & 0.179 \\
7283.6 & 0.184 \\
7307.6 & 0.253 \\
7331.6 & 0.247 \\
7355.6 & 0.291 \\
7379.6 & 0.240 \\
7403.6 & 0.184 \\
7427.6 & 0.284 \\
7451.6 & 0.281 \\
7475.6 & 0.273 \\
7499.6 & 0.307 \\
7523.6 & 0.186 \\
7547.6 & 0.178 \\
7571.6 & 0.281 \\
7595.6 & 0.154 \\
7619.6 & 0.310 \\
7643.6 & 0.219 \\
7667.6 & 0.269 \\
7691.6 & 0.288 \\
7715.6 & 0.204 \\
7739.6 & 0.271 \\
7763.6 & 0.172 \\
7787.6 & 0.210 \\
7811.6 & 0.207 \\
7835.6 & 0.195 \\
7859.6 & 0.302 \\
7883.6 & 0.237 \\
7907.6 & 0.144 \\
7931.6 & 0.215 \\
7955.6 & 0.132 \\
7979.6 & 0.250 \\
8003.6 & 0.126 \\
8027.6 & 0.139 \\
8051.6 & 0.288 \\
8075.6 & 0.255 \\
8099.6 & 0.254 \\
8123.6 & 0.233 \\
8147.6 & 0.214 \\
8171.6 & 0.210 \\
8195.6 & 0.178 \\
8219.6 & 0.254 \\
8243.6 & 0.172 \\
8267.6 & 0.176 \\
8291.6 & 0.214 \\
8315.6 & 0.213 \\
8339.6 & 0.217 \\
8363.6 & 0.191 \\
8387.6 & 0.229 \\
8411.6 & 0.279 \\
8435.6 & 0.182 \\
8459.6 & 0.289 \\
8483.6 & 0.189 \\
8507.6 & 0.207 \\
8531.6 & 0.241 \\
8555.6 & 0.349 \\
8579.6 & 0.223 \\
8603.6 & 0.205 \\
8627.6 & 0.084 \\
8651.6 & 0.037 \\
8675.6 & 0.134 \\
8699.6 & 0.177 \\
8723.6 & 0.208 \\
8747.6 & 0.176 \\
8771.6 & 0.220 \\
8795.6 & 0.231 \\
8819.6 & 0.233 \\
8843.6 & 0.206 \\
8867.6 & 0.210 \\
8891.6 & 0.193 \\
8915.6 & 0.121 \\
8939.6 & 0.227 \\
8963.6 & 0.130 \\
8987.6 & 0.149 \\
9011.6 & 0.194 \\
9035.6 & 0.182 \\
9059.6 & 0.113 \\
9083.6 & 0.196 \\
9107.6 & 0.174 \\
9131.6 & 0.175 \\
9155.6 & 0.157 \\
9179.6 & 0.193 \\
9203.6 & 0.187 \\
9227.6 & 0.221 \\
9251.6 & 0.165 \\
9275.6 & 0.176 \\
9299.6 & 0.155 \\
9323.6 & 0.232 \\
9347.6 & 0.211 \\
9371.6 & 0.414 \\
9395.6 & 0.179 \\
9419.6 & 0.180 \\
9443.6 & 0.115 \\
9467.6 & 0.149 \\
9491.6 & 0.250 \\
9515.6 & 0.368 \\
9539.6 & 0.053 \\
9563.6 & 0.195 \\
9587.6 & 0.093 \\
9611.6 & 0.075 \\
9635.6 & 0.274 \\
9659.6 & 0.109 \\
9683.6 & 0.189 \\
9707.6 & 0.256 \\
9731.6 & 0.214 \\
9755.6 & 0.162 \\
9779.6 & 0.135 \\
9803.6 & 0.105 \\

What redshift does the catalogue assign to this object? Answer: 0.30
